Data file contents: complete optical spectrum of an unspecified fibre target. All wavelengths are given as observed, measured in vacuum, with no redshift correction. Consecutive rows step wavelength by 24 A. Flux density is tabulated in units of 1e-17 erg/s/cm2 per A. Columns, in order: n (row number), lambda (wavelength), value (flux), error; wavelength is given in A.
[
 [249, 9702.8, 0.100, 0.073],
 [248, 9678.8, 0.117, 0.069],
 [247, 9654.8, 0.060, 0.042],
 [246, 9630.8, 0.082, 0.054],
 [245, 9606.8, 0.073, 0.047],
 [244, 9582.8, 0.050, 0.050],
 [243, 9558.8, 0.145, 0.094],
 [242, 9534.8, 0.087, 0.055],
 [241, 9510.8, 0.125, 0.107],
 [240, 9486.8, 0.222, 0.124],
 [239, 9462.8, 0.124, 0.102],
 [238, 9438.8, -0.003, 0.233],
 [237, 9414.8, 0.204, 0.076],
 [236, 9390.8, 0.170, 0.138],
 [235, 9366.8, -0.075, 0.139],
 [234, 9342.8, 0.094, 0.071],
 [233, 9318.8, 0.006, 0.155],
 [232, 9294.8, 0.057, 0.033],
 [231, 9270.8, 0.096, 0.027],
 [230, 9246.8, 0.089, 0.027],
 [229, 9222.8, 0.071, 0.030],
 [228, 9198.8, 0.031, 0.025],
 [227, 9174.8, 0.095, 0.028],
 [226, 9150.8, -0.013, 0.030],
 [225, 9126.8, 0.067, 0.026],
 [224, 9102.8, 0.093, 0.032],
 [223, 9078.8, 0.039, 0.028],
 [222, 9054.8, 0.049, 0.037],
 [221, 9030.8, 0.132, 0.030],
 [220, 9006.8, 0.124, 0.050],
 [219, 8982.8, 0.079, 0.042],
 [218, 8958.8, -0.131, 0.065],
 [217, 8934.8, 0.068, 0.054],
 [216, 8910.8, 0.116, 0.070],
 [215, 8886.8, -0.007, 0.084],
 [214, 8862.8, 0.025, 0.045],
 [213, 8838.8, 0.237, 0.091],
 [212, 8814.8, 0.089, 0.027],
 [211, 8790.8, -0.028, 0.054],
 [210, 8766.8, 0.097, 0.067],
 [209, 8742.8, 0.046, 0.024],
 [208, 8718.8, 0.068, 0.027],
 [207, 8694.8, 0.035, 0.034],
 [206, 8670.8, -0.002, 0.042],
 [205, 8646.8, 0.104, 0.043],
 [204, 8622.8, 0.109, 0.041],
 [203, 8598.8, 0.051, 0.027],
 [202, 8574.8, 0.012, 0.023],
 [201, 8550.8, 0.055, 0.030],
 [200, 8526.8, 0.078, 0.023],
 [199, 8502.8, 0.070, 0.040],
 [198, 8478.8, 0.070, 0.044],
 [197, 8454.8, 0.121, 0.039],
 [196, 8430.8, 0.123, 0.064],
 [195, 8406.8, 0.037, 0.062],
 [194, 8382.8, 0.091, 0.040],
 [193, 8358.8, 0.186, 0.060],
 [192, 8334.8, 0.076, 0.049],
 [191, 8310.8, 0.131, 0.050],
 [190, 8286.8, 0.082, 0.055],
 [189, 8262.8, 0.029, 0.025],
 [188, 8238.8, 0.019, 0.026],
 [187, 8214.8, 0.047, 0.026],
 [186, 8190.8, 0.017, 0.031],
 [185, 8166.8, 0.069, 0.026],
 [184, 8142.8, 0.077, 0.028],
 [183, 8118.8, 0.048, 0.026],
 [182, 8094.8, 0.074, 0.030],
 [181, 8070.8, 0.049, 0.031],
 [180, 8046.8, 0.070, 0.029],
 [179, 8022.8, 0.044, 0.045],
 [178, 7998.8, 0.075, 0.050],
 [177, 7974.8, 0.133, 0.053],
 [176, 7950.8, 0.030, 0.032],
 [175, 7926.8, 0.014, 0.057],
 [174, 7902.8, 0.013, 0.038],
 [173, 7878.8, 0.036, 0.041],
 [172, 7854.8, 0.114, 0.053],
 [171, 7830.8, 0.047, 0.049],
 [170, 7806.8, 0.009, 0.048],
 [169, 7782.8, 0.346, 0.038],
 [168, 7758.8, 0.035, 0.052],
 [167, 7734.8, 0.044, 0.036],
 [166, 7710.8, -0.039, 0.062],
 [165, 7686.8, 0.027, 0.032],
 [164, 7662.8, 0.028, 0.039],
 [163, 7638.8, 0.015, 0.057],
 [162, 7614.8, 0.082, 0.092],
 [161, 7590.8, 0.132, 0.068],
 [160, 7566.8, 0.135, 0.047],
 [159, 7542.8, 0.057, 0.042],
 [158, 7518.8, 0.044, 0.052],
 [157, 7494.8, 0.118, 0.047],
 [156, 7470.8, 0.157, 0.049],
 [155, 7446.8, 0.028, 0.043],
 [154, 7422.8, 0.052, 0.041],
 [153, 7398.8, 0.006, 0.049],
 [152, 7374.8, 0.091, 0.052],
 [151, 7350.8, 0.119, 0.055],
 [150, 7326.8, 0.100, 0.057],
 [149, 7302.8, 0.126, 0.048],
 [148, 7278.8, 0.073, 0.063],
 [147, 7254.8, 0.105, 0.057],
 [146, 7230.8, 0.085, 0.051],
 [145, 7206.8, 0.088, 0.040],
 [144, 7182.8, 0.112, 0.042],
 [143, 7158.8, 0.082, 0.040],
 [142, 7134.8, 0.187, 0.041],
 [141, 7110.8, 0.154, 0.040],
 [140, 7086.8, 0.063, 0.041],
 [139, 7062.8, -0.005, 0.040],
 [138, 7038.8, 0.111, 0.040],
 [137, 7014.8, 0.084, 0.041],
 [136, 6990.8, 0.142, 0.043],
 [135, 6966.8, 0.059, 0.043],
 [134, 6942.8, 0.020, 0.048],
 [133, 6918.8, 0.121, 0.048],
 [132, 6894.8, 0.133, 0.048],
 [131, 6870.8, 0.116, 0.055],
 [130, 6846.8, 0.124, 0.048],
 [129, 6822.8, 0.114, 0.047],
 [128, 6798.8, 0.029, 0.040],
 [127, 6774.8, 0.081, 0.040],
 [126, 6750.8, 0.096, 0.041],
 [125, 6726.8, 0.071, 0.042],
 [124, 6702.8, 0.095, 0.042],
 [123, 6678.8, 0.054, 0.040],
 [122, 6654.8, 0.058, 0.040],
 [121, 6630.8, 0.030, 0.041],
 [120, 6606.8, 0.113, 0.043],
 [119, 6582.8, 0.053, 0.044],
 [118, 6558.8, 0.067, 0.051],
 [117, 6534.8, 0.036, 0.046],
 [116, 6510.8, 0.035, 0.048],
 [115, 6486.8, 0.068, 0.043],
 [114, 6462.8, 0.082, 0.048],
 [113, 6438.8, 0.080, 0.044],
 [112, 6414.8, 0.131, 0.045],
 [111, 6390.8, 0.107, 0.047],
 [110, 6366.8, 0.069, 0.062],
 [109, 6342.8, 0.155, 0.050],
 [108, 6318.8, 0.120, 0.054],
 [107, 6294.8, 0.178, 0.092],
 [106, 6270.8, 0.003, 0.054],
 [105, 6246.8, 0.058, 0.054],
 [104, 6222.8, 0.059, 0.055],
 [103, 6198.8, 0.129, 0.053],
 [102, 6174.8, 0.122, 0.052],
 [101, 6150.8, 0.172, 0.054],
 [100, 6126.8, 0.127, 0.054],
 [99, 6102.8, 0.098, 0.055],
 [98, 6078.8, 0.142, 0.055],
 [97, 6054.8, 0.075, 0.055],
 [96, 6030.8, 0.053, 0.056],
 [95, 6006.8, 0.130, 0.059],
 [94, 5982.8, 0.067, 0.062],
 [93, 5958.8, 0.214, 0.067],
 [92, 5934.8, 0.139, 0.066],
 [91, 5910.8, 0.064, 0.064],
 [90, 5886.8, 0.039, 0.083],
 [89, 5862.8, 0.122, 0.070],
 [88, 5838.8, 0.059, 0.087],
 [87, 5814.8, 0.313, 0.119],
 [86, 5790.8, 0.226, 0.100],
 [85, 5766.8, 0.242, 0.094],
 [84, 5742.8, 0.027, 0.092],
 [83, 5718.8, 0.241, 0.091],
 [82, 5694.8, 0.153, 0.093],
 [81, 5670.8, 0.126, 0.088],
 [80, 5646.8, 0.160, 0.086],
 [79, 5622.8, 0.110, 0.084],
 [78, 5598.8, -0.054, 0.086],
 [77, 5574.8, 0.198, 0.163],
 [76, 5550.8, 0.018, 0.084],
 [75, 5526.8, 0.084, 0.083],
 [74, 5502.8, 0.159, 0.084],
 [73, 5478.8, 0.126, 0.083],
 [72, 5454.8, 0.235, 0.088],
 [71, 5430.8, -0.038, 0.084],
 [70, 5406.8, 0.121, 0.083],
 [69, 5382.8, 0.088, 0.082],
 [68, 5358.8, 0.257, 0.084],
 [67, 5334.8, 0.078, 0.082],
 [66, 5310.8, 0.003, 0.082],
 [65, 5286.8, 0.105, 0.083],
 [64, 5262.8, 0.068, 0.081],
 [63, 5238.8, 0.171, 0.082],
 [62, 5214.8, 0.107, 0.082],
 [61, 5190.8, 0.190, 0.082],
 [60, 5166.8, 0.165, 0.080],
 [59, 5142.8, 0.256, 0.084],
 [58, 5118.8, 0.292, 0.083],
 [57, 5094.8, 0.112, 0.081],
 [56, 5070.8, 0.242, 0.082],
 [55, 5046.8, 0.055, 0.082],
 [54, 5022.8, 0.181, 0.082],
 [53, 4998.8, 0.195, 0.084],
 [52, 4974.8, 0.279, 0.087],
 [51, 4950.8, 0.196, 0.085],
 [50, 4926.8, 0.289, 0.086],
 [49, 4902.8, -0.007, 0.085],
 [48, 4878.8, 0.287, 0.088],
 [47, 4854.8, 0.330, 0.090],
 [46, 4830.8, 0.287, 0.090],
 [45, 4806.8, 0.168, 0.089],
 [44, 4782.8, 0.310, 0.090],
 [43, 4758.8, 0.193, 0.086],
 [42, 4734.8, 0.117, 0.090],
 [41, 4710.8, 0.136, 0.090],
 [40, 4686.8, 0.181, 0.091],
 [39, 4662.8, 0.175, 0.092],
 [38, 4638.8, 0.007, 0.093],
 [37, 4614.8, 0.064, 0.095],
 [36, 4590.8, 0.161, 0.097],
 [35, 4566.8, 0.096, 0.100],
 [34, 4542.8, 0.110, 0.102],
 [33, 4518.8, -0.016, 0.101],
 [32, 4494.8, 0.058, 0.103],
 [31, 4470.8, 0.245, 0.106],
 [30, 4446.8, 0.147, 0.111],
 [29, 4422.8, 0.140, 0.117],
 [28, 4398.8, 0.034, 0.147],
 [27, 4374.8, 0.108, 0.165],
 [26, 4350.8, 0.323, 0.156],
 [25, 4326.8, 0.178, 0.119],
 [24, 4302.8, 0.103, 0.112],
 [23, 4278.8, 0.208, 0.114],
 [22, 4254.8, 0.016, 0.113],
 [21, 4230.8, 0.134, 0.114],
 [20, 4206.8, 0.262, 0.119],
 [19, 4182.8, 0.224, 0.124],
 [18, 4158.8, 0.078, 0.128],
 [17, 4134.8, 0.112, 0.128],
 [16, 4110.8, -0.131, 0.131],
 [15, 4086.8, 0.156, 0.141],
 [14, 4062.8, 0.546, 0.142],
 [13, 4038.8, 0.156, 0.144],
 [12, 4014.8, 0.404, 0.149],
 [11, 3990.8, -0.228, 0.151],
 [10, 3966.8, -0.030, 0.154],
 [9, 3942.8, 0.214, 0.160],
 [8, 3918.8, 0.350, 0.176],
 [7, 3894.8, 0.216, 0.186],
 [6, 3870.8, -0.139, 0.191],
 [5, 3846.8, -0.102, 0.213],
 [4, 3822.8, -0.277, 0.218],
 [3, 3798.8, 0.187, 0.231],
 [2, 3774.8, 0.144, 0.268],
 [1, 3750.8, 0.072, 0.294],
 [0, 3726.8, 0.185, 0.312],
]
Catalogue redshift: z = 1.086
